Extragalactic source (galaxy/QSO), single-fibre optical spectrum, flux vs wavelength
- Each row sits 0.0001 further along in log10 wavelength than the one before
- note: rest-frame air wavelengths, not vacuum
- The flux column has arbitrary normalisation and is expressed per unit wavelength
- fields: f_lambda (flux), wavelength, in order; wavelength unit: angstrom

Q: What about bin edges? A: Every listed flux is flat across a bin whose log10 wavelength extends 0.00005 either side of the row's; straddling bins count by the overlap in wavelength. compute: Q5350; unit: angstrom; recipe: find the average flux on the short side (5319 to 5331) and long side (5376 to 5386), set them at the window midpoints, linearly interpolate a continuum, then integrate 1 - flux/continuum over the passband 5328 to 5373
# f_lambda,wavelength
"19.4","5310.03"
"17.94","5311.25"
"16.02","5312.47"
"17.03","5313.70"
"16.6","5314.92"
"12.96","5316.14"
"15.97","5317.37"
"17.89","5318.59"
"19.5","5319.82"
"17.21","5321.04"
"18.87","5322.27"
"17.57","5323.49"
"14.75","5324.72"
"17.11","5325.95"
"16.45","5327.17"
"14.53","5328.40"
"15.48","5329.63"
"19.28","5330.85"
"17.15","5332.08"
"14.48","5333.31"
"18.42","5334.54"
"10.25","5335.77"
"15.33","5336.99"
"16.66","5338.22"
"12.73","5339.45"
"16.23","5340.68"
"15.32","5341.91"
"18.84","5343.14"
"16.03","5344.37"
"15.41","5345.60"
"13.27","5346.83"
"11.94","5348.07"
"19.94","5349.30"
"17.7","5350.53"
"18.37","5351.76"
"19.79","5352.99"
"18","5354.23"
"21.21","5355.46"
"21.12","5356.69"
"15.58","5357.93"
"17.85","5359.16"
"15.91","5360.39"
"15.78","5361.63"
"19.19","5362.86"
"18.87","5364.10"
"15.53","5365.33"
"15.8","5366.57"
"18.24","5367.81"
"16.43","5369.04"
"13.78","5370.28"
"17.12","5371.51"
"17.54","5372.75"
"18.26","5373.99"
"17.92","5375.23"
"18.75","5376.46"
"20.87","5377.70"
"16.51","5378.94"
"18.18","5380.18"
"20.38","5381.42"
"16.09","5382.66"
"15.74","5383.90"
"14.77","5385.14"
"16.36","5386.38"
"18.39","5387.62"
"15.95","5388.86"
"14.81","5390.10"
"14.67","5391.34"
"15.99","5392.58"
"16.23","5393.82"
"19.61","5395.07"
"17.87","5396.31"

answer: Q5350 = 1.7 angstrom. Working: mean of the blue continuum 17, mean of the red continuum 17.6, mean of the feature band 16.6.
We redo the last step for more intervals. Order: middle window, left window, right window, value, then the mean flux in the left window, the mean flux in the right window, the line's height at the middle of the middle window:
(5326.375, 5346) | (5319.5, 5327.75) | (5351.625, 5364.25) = 2.1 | 17.3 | 18.3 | 17.7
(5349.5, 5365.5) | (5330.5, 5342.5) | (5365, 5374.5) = -2.0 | 15.5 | 16.6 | 16.2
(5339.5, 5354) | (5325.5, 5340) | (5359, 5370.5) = -0.3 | 15.7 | 16.8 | 16.2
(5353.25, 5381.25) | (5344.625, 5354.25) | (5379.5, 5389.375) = -1.5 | 16.7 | 17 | 16.8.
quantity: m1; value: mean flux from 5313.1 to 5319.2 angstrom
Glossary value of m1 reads 16.1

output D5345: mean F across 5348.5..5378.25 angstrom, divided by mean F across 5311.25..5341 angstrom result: 1.10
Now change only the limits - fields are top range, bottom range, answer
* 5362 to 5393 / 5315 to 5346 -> 1.05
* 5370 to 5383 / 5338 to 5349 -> 1.18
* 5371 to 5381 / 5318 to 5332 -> 1.06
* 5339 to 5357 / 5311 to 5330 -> 1.03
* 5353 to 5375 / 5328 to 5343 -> 1.12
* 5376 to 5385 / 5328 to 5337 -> 1.14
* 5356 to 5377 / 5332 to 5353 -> 1.09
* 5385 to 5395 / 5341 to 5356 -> 0.94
